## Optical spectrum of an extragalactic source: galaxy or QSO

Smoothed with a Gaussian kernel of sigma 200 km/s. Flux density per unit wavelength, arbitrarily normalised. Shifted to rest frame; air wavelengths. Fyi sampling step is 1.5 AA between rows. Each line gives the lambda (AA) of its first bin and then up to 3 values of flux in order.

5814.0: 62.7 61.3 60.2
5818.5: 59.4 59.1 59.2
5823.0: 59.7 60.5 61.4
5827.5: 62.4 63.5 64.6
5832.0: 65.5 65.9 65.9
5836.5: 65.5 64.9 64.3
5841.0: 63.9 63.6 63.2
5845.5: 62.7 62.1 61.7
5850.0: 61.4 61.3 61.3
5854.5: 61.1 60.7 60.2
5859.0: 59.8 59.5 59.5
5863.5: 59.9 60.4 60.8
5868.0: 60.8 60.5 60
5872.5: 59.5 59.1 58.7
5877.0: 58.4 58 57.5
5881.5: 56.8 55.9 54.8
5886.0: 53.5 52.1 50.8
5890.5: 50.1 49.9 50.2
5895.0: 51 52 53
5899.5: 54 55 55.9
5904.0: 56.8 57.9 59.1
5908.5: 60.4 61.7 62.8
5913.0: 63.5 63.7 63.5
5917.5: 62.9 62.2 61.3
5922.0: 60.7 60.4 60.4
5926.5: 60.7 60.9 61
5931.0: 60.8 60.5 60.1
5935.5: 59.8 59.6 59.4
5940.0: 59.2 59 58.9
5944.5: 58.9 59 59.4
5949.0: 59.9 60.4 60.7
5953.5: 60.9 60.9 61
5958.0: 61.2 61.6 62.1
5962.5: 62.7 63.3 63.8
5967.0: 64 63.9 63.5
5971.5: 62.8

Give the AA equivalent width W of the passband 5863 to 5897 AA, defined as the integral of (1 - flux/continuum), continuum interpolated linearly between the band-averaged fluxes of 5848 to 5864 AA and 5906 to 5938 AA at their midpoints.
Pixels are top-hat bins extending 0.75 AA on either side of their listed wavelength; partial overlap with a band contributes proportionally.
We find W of 2.6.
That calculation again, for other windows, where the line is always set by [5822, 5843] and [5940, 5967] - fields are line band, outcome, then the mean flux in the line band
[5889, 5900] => 1.9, 51.4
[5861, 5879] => 0.9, 59.7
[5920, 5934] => 0.2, 60.7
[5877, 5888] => 1.2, 55.8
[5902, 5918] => 0.3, 60.8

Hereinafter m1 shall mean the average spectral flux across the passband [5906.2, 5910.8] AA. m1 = 60.4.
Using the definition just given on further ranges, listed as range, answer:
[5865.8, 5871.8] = 60.5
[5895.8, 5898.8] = 52.5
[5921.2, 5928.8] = 60.6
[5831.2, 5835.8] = 65.8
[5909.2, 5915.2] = 62.9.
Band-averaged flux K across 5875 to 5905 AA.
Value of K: 54.2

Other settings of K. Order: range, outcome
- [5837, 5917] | 58.7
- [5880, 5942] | 57.9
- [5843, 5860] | 61.4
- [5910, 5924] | 62.3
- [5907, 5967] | 61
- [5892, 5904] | 53.1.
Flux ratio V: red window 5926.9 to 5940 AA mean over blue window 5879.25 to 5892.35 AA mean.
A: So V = 1.1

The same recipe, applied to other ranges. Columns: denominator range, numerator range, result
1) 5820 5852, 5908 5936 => 0.98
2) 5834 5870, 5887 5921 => 0.92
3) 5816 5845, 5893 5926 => 0.93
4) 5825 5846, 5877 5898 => 0.83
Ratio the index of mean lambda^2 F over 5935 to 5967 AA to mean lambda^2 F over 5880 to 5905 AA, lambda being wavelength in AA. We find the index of 1.16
